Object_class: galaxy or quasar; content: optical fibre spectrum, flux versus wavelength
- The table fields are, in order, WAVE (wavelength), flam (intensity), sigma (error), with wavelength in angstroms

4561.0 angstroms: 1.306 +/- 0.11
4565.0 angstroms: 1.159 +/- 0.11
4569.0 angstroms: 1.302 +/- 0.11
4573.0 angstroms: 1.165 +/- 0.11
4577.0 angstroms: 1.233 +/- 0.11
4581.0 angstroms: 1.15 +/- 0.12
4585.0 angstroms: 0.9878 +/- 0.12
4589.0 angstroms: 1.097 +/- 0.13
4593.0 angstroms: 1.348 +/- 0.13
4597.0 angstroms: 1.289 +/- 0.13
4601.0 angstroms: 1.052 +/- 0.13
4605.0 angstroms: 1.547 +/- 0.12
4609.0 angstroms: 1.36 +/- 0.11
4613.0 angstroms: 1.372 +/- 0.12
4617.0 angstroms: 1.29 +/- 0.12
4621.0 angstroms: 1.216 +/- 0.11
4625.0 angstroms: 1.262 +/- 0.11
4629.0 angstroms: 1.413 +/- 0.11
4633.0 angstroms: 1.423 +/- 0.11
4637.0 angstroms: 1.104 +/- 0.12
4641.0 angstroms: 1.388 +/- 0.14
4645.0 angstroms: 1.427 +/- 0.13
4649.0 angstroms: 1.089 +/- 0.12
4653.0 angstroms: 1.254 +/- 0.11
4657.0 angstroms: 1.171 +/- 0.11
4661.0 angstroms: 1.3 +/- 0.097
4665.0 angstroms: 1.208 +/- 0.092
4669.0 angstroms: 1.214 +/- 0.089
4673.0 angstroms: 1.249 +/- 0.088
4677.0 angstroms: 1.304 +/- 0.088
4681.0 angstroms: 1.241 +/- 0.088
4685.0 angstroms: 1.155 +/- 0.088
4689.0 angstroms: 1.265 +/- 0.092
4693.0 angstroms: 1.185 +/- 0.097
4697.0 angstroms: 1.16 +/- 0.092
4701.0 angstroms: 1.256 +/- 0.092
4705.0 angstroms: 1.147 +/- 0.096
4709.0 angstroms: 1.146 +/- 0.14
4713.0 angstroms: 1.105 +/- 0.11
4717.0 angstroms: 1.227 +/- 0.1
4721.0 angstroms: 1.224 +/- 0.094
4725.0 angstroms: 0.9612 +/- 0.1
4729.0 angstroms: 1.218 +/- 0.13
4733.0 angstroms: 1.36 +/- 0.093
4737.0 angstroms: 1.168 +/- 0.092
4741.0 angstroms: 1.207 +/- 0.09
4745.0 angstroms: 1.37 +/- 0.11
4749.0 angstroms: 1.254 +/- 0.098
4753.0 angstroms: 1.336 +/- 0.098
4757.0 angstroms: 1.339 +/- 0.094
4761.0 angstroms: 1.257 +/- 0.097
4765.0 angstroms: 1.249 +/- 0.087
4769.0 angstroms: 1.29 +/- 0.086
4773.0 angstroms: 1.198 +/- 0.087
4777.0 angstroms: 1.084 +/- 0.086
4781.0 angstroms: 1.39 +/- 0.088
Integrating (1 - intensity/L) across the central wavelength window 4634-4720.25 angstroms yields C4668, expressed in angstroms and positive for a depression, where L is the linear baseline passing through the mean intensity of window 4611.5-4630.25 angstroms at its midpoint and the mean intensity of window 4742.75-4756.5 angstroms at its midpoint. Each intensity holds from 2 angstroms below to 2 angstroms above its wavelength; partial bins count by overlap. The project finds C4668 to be 5.93 angstroms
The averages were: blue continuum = 1.3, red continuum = 1.32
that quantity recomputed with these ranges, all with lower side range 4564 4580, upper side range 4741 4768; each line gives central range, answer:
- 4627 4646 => -1.6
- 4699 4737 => 2.8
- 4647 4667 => 0.7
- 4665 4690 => 0.5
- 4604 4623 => -1.8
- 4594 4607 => -0.8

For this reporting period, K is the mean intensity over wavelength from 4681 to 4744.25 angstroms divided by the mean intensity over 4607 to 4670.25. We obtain 0.93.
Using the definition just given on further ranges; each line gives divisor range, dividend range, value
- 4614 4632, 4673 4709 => 0.93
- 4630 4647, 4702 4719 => 0.87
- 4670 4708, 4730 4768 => 1.05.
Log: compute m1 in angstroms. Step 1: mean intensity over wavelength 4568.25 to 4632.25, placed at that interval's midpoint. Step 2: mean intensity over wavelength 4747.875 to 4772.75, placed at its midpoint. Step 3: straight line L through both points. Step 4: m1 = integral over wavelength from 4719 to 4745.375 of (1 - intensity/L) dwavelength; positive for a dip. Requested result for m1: 1.5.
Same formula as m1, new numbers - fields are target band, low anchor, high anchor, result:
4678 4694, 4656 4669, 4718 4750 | 0.1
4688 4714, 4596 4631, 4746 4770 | 2.4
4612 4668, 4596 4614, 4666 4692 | 0.2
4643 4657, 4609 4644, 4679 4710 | 0.3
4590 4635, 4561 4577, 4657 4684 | -3.2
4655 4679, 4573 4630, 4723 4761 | 0.2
